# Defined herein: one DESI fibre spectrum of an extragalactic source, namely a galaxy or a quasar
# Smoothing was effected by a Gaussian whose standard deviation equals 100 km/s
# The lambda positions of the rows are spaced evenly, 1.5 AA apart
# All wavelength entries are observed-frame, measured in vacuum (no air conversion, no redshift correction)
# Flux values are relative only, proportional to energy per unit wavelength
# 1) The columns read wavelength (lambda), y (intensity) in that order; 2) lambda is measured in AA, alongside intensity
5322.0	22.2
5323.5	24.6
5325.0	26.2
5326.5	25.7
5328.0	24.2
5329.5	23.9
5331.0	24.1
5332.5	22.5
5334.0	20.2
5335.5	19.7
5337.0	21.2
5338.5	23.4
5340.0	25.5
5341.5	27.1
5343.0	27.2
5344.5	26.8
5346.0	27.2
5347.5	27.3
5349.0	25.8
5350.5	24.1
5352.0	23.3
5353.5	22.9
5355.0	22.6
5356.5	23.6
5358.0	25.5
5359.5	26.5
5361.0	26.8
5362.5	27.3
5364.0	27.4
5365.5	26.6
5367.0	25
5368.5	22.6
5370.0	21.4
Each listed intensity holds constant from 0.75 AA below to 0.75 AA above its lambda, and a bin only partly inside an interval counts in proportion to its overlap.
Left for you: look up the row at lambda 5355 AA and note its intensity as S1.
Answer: 22.6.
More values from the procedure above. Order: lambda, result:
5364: 27.4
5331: 24.1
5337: 21.2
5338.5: 23.4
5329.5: 23.9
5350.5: 24.1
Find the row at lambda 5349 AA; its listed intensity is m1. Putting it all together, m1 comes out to 25.8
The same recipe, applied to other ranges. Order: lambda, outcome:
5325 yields 26.2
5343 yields 27.2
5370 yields 21.4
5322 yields 22.2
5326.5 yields 25.7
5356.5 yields 23.6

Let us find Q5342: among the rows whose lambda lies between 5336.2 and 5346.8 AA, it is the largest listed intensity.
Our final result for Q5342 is 27.2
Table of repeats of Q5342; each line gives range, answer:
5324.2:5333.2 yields 26.2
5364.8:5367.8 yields 26.6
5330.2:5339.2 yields 24.1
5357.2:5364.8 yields 27.4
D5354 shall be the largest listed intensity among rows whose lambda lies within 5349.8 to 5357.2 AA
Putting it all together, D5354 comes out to 24.1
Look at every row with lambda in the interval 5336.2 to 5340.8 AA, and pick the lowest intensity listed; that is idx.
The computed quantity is 21.2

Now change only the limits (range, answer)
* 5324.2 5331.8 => 23.9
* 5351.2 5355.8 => 22.6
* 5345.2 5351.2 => 24.1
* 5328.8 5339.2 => 19.7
